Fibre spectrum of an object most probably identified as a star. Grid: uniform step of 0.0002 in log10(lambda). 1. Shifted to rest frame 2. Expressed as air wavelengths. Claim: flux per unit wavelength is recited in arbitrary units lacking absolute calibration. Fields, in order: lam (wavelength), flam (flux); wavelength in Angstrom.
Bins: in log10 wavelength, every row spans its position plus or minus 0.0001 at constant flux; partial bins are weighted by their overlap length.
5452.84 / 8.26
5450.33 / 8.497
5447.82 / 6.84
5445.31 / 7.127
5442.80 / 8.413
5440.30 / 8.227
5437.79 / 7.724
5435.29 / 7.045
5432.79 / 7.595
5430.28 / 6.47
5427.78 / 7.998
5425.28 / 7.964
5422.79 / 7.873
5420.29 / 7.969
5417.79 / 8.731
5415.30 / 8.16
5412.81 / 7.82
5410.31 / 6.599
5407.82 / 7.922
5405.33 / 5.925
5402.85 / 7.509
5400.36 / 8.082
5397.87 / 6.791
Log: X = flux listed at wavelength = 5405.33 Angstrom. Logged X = 5.925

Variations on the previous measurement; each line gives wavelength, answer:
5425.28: 7.964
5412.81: 7.82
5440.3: 8.227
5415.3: 8.16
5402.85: 7.509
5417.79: 8.731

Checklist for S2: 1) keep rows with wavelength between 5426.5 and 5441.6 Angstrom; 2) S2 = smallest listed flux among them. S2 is 6.47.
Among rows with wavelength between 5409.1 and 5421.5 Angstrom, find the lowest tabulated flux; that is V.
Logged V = 6.599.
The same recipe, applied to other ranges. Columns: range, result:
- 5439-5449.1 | 6.84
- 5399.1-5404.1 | 7.509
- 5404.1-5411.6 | 5.925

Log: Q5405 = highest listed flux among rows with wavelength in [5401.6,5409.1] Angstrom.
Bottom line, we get 7.922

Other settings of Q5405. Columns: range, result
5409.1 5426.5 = 8.731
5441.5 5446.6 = 8.413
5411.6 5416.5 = 8.16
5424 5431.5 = 7.998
